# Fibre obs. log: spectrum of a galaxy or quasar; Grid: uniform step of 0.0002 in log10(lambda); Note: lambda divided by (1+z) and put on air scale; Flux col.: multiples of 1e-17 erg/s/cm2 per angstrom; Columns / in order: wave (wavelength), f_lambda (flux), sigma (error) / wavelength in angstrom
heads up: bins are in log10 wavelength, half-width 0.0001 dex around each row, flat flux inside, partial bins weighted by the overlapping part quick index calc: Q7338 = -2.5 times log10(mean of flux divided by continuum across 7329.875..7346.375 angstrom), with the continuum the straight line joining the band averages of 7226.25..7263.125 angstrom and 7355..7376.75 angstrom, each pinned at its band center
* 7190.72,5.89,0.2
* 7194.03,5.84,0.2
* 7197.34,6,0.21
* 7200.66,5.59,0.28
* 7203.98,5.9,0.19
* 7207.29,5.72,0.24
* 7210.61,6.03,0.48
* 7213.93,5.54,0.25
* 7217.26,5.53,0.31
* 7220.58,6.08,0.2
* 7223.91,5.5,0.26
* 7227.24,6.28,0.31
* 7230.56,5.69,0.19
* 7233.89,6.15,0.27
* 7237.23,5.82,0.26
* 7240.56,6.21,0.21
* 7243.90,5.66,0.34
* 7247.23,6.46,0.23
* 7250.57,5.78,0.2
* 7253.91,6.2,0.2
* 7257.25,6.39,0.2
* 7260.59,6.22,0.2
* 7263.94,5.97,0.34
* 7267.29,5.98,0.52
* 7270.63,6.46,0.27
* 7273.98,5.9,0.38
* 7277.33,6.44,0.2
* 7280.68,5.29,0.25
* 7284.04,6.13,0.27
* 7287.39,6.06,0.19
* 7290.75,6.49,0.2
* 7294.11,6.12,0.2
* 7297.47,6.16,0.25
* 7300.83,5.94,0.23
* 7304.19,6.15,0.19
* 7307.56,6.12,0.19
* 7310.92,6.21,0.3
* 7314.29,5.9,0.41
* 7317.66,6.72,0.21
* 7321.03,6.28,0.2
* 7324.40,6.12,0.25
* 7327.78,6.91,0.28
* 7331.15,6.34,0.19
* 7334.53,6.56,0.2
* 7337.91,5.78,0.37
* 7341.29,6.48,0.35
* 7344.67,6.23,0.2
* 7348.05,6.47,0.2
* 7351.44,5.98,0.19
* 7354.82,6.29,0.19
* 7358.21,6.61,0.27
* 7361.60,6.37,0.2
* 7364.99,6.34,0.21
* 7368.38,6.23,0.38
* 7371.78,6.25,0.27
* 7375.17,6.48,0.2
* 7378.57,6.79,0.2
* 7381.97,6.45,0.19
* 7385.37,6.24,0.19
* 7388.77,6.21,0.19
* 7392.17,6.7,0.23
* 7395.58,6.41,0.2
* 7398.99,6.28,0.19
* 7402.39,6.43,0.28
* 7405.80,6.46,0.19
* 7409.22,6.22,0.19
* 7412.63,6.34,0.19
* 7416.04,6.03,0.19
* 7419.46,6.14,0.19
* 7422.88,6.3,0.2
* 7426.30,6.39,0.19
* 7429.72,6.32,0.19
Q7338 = 0.00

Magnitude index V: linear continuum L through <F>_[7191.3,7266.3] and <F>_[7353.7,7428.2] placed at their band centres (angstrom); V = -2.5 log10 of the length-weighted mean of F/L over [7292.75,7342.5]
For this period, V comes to -0.01 mag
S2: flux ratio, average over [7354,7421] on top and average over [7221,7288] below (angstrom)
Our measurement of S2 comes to 1.06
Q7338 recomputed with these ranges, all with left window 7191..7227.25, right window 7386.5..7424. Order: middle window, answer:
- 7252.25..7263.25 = -0.06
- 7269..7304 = -0.02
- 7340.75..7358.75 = -0.03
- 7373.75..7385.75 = -0.04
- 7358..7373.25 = -0.02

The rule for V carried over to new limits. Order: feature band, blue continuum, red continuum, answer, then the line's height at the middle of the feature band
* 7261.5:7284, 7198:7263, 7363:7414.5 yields 0.01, 6.06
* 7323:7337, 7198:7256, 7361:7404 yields -0.04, 6.23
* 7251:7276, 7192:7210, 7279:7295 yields -0.03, 5.96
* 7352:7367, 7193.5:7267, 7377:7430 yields -0.02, 6.25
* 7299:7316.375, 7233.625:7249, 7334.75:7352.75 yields 0.01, 6.16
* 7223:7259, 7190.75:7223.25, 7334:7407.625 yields -0.02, 5.92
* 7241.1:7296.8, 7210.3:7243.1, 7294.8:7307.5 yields -0.02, 5.99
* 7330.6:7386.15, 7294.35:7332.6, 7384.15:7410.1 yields 0.00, 6.32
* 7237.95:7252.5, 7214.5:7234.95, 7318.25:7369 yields -0.02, 5.93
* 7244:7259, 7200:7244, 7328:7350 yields -0.03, 5.97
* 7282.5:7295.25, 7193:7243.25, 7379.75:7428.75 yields -0.03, 6.04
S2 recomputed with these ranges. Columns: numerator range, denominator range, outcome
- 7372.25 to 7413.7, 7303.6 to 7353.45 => 1.02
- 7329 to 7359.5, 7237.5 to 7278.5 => 1.03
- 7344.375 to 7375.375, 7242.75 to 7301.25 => 1.04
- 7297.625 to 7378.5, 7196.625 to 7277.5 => 1.06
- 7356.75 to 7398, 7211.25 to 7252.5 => 1.09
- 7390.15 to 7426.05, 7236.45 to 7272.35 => 1.04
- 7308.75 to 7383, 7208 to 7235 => 1.09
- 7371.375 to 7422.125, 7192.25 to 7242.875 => 1.09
